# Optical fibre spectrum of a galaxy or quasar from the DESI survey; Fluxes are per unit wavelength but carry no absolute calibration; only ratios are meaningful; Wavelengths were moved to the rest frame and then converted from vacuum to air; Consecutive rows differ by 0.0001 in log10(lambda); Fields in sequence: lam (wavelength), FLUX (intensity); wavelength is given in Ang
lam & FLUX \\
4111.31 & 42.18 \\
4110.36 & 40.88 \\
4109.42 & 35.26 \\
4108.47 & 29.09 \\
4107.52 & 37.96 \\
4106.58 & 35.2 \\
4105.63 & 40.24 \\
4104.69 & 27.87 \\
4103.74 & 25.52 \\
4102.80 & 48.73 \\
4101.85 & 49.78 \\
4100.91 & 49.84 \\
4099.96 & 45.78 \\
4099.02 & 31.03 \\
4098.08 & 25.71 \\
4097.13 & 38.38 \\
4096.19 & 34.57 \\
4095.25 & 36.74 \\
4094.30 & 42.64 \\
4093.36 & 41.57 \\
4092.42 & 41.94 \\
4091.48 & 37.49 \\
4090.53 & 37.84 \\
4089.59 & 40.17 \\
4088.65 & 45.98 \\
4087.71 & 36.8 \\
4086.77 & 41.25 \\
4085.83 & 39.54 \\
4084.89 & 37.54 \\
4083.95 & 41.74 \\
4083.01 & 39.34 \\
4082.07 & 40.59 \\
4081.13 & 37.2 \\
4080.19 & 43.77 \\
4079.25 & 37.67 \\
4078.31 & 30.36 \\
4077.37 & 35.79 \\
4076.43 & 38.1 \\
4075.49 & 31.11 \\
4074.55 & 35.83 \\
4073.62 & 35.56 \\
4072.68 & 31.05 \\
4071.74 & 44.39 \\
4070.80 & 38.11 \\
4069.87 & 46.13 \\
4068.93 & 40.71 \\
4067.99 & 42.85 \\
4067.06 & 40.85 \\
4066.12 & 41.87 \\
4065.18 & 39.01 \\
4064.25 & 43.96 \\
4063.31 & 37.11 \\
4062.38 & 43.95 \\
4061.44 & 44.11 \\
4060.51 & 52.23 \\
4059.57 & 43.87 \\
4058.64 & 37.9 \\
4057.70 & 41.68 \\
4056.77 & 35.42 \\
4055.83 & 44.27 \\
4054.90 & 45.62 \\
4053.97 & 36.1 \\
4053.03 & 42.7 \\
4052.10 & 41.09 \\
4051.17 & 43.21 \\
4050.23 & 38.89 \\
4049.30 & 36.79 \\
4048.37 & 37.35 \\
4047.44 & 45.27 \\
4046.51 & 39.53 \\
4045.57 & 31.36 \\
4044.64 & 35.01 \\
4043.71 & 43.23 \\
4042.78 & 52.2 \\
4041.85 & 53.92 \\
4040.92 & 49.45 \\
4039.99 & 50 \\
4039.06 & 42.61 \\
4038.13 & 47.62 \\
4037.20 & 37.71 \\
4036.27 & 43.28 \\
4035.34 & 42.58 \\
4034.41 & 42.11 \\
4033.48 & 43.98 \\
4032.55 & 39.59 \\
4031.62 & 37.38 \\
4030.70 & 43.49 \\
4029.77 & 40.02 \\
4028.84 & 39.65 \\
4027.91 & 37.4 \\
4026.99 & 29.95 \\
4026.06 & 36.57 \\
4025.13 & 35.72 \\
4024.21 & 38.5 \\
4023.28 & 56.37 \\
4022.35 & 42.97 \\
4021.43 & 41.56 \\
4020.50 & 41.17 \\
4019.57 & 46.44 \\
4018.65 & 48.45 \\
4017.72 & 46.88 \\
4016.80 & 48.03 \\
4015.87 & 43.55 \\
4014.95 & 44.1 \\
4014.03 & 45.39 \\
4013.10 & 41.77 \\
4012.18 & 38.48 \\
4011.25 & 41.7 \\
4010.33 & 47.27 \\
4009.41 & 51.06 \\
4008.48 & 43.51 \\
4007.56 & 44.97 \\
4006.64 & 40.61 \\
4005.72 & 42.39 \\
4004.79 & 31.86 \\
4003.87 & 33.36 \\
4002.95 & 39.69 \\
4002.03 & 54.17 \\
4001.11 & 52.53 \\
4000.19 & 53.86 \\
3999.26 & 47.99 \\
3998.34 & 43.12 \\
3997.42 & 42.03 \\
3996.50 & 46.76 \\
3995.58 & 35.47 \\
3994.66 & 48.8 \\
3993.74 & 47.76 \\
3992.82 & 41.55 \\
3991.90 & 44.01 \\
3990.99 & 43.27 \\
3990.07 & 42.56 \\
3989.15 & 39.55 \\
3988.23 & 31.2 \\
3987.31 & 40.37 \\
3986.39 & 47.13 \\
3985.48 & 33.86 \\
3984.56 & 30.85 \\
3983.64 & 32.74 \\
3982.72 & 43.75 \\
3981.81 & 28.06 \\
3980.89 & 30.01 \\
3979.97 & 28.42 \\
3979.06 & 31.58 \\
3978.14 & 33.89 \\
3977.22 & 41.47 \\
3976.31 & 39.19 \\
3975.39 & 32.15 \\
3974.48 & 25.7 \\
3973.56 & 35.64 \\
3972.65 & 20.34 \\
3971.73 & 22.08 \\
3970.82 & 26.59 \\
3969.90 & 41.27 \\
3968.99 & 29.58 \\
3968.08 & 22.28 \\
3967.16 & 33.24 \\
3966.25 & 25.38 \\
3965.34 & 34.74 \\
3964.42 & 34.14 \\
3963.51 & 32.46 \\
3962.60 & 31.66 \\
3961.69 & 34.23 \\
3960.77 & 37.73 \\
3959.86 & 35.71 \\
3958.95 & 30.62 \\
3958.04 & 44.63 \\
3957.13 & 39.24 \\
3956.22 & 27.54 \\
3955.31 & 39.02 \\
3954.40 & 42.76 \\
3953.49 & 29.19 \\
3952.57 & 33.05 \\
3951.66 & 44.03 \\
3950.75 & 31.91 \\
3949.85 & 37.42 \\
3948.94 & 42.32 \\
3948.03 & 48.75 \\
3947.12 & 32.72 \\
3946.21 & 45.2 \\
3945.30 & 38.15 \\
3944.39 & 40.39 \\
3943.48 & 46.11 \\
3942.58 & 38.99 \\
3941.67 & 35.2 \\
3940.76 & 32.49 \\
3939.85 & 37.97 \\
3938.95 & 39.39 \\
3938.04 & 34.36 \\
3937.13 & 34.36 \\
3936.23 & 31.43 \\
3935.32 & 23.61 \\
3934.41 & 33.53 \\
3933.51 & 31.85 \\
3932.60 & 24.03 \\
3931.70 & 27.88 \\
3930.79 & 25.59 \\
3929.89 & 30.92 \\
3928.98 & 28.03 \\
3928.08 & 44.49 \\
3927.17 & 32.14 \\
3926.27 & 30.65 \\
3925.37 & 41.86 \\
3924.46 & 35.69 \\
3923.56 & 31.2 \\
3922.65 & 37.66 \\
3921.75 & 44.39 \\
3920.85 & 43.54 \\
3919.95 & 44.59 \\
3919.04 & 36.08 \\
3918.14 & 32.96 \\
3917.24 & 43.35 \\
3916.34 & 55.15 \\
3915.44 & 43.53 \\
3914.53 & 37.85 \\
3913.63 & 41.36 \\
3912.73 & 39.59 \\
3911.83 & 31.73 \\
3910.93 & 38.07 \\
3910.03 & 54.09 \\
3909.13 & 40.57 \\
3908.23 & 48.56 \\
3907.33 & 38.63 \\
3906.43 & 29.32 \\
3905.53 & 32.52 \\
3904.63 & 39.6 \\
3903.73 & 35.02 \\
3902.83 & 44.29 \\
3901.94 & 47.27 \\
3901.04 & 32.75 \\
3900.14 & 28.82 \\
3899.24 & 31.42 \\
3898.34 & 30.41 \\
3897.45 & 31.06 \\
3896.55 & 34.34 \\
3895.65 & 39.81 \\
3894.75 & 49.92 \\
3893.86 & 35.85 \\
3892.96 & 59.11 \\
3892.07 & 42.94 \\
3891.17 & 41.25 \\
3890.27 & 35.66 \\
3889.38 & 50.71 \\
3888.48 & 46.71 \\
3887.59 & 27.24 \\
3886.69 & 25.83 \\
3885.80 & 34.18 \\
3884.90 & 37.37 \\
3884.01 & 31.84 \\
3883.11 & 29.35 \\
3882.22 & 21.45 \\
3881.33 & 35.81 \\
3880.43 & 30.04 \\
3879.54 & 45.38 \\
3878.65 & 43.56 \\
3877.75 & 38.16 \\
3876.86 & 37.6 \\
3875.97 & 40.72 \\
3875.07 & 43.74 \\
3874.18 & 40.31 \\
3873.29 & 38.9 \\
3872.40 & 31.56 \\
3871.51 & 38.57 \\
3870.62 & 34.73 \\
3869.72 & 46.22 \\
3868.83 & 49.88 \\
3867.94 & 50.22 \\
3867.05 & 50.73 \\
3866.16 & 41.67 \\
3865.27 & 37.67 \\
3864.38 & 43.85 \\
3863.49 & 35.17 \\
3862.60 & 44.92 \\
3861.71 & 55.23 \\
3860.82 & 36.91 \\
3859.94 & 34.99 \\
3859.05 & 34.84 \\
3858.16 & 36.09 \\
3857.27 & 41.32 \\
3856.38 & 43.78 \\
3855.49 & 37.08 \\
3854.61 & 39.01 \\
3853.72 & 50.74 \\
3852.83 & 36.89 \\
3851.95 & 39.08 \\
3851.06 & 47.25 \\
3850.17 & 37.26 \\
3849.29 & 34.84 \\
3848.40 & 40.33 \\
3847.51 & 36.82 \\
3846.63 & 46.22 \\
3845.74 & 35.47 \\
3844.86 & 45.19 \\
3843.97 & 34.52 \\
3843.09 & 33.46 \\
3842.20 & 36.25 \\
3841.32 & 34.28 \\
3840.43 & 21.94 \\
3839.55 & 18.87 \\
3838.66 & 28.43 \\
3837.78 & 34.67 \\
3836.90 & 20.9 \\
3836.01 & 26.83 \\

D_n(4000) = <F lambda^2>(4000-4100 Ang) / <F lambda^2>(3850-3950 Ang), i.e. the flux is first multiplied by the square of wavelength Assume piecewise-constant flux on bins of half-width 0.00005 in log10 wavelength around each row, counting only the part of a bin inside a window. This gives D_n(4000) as 1.16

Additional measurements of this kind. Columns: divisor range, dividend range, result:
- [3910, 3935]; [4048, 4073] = 1.20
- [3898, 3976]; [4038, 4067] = 1.26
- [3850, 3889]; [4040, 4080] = 1.14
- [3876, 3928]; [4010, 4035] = 1.17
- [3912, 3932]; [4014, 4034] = 1.18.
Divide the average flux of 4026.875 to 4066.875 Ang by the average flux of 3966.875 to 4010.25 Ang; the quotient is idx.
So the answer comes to 1.09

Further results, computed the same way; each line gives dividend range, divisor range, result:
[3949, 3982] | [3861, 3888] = 0.86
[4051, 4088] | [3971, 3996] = 1.11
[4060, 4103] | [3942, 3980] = 1.14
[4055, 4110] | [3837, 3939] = 1.04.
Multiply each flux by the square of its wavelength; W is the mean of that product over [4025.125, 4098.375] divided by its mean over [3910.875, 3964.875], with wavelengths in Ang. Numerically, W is 1.17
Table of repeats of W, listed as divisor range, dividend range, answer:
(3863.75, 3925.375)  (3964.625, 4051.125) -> 1.08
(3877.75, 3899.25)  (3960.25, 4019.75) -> 1.09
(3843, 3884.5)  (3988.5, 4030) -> 1.17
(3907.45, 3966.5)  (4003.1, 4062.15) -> 1.20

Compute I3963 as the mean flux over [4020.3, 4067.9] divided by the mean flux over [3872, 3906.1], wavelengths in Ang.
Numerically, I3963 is 1.1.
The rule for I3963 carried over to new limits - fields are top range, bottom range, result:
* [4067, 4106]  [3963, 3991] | 1.17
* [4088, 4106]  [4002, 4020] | 0.90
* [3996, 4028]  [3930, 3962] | 1.22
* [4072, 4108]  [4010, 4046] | 0.89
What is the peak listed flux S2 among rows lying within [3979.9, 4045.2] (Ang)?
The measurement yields 56.37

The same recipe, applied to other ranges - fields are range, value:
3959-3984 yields 43.75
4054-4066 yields 52.23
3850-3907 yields 59.11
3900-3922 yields 55.15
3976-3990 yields 47.13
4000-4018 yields 54.17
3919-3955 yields 48.75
